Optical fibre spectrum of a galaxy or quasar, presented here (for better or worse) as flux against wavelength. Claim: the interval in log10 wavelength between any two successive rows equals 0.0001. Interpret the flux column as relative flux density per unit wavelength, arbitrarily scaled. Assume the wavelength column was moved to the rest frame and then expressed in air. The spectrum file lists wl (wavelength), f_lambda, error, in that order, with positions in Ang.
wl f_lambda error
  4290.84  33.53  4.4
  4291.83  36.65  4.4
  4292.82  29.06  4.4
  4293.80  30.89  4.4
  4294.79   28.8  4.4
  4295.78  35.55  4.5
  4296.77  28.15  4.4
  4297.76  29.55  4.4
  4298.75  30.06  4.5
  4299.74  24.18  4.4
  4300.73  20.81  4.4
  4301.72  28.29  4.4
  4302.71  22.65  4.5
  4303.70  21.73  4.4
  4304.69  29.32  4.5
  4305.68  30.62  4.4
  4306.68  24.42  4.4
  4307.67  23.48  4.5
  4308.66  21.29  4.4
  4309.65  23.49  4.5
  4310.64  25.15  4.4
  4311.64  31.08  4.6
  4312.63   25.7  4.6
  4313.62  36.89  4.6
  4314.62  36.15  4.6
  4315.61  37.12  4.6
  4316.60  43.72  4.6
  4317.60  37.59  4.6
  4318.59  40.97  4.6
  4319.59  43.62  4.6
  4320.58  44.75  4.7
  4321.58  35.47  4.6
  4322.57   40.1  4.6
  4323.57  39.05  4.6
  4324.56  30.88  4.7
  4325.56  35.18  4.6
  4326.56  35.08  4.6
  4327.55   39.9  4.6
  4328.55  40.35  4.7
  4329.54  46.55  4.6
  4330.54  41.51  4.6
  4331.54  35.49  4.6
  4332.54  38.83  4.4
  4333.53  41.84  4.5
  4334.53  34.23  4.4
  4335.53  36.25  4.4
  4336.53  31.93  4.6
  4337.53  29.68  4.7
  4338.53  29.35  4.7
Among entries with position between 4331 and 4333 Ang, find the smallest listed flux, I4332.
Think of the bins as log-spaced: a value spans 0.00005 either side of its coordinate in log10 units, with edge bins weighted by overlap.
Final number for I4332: 35.49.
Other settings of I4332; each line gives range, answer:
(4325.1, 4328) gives 35.08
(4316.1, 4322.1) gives 35.47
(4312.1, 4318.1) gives 25.7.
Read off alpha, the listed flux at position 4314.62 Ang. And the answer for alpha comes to 36.15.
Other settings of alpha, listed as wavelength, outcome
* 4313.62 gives 36.89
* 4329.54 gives 46.55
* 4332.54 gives 38.83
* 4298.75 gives 30.06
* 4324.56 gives 30.88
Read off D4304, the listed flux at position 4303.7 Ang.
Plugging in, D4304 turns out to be 21.73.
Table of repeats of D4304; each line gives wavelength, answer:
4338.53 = 29.35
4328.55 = 40.35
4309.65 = 23.49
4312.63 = 25.7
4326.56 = 35.08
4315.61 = 37.12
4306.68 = 24.42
